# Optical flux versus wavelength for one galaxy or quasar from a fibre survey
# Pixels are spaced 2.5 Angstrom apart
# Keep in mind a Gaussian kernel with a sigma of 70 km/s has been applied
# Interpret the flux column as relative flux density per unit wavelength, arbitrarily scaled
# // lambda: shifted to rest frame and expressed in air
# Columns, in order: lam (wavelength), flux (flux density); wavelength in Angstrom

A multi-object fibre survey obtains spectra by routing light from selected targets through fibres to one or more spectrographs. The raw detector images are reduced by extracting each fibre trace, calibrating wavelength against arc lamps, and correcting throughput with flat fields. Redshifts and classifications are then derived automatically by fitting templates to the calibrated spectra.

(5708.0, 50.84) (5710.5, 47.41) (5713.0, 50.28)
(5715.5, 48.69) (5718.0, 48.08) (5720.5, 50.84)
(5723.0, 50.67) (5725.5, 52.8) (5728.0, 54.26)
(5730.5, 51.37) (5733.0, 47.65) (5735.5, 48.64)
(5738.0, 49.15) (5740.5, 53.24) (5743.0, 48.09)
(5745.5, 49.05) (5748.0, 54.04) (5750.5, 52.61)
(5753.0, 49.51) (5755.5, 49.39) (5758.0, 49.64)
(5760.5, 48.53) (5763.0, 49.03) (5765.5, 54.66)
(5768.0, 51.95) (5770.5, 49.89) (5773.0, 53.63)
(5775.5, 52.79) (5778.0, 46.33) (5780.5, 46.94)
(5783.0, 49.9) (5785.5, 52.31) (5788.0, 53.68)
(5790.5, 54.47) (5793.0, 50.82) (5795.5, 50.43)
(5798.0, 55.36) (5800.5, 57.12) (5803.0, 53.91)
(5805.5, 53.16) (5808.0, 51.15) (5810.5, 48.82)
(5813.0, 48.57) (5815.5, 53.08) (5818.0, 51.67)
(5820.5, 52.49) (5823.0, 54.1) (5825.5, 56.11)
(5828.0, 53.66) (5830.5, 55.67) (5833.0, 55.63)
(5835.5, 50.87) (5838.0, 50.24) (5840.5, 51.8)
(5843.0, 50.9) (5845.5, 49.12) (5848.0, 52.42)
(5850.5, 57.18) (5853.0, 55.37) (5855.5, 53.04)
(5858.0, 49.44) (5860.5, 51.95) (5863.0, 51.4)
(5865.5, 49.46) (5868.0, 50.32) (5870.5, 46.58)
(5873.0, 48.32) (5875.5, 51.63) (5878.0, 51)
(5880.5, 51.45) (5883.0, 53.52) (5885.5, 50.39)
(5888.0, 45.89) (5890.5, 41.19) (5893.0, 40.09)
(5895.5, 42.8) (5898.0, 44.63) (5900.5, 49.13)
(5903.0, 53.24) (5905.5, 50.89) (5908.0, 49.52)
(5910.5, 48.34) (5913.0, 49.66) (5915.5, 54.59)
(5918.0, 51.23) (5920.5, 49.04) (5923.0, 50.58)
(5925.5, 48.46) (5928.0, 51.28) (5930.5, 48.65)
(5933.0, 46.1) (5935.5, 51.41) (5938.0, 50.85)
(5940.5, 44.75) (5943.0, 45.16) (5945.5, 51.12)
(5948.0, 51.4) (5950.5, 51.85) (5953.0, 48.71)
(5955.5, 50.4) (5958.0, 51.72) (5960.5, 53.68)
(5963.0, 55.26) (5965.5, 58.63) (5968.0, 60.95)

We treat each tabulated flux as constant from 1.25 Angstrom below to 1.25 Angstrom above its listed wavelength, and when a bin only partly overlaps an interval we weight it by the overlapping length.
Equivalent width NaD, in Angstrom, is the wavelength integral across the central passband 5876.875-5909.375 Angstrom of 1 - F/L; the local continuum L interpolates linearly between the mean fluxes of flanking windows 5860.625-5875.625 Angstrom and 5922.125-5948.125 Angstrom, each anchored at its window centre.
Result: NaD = 0.9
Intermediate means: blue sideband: 49.6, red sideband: 48.9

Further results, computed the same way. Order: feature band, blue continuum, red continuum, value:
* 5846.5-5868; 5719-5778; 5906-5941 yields -1.0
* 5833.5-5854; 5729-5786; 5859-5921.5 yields -1.2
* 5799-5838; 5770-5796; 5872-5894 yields -2.3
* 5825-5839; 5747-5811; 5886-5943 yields -0.9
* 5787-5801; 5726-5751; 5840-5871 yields -0.6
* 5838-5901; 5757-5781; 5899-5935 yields 0.7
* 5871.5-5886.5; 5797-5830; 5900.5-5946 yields 0.0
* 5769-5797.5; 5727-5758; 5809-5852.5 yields 0.2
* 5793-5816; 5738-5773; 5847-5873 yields -0.5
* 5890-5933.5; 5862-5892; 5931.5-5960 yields 0.8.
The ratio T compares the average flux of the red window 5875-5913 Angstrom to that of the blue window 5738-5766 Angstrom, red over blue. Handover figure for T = 1.0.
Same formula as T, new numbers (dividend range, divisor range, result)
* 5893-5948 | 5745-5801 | 0.95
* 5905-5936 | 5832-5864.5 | 0.96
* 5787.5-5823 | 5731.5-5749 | 1.05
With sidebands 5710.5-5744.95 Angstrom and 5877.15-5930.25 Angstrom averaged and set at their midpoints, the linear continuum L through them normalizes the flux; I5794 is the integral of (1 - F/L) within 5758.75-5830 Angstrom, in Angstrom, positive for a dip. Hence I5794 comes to -3.30 Angstrom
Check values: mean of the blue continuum 50.2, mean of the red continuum 48.9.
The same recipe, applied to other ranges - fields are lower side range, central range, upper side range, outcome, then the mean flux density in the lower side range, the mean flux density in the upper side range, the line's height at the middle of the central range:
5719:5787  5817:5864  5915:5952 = -2.48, 50.6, 49.7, 50.2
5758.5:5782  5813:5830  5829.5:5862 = -0.46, 50.4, 52.6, 51.9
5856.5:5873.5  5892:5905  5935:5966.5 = 1.01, 49.7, 51.1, 50.3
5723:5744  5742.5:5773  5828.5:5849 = 0.18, 50.7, 52.1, 51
